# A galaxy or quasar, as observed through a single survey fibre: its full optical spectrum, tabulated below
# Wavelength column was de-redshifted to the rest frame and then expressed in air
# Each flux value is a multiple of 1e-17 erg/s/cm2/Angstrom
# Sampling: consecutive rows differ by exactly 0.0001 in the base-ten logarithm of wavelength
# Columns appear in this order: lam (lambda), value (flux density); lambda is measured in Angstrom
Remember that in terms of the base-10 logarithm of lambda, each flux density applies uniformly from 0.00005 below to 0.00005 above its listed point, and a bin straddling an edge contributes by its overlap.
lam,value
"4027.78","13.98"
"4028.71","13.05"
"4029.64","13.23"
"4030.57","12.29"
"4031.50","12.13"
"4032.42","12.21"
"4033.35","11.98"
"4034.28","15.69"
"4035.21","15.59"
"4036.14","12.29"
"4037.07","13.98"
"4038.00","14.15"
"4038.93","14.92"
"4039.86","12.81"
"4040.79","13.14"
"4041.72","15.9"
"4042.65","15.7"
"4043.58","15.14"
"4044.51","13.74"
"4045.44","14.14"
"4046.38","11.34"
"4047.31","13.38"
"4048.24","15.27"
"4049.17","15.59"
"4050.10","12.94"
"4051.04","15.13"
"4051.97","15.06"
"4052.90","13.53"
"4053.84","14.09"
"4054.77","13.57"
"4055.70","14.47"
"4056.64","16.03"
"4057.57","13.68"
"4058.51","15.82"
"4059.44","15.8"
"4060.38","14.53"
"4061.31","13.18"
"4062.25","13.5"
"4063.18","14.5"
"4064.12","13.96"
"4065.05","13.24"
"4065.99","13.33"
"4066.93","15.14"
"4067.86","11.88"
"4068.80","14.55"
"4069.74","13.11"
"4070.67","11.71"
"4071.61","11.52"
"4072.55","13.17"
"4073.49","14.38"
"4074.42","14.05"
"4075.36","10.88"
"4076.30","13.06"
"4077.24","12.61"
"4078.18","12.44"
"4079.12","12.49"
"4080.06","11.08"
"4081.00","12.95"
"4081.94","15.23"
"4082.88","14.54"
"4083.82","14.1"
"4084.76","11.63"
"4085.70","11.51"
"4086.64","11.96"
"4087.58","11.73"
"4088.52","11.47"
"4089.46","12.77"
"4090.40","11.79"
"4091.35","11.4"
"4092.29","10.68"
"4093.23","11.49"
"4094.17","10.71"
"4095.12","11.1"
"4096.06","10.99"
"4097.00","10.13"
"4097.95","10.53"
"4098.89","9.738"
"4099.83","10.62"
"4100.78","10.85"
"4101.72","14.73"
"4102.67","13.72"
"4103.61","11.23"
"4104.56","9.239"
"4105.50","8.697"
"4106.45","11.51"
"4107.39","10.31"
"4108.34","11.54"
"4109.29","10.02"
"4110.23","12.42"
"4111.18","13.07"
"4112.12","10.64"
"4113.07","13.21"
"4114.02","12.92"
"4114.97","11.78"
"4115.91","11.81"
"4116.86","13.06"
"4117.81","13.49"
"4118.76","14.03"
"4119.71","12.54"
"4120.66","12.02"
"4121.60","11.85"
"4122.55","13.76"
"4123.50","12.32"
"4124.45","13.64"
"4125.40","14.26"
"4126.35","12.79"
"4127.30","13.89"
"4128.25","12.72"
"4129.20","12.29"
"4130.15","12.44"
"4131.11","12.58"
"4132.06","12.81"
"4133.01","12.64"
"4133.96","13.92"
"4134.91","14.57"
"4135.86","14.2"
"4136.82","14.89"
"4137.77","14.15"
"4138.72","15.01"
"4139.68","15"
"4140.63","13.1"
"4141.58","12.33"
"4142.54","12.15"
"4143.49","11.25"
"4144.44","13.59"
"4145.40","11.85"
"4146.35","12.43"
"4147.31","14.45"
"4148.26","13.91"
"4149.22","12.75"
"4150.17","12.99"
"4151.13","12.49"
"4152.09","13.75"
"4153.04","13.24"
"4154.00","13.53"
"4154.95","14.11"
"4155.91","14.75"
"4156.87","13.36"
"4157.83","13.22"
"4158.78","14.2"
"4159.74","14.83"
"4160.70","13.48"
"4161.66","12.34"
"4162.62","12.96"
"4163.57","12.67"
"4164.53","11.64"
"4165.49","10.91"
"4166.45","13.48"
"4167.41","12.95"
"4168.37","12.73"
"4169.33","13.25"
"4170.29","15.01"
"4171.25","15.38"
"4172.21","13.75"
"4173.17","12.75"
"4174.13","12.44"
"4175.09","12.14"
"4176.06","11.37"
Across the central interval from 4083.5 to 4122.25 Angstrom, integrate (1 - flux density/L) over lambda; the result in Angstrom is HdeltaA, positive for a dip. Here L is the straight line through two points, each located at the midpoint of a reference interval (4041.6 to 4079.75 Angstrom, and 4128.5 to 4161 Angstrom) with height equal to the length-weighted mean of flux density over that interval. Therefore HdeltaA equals 5.48 Angstrom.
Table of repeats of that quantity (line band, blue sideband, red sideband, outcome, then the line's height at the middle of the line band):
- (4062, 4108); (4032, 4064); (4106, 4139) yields 4.5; 13.5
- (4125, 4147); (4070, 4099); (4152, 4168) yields -0.6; 12.9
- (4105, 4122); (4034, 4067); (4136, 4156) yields 2.2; 13.7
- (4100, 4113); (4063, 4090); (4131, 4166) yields 1.6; 13.1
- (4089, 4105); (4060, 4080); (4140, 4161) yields 2.3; 13.2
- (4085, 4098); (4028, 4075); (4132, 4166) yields 2.2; 13.6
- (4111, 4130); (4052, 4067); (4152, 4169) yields 1.2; 13.6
